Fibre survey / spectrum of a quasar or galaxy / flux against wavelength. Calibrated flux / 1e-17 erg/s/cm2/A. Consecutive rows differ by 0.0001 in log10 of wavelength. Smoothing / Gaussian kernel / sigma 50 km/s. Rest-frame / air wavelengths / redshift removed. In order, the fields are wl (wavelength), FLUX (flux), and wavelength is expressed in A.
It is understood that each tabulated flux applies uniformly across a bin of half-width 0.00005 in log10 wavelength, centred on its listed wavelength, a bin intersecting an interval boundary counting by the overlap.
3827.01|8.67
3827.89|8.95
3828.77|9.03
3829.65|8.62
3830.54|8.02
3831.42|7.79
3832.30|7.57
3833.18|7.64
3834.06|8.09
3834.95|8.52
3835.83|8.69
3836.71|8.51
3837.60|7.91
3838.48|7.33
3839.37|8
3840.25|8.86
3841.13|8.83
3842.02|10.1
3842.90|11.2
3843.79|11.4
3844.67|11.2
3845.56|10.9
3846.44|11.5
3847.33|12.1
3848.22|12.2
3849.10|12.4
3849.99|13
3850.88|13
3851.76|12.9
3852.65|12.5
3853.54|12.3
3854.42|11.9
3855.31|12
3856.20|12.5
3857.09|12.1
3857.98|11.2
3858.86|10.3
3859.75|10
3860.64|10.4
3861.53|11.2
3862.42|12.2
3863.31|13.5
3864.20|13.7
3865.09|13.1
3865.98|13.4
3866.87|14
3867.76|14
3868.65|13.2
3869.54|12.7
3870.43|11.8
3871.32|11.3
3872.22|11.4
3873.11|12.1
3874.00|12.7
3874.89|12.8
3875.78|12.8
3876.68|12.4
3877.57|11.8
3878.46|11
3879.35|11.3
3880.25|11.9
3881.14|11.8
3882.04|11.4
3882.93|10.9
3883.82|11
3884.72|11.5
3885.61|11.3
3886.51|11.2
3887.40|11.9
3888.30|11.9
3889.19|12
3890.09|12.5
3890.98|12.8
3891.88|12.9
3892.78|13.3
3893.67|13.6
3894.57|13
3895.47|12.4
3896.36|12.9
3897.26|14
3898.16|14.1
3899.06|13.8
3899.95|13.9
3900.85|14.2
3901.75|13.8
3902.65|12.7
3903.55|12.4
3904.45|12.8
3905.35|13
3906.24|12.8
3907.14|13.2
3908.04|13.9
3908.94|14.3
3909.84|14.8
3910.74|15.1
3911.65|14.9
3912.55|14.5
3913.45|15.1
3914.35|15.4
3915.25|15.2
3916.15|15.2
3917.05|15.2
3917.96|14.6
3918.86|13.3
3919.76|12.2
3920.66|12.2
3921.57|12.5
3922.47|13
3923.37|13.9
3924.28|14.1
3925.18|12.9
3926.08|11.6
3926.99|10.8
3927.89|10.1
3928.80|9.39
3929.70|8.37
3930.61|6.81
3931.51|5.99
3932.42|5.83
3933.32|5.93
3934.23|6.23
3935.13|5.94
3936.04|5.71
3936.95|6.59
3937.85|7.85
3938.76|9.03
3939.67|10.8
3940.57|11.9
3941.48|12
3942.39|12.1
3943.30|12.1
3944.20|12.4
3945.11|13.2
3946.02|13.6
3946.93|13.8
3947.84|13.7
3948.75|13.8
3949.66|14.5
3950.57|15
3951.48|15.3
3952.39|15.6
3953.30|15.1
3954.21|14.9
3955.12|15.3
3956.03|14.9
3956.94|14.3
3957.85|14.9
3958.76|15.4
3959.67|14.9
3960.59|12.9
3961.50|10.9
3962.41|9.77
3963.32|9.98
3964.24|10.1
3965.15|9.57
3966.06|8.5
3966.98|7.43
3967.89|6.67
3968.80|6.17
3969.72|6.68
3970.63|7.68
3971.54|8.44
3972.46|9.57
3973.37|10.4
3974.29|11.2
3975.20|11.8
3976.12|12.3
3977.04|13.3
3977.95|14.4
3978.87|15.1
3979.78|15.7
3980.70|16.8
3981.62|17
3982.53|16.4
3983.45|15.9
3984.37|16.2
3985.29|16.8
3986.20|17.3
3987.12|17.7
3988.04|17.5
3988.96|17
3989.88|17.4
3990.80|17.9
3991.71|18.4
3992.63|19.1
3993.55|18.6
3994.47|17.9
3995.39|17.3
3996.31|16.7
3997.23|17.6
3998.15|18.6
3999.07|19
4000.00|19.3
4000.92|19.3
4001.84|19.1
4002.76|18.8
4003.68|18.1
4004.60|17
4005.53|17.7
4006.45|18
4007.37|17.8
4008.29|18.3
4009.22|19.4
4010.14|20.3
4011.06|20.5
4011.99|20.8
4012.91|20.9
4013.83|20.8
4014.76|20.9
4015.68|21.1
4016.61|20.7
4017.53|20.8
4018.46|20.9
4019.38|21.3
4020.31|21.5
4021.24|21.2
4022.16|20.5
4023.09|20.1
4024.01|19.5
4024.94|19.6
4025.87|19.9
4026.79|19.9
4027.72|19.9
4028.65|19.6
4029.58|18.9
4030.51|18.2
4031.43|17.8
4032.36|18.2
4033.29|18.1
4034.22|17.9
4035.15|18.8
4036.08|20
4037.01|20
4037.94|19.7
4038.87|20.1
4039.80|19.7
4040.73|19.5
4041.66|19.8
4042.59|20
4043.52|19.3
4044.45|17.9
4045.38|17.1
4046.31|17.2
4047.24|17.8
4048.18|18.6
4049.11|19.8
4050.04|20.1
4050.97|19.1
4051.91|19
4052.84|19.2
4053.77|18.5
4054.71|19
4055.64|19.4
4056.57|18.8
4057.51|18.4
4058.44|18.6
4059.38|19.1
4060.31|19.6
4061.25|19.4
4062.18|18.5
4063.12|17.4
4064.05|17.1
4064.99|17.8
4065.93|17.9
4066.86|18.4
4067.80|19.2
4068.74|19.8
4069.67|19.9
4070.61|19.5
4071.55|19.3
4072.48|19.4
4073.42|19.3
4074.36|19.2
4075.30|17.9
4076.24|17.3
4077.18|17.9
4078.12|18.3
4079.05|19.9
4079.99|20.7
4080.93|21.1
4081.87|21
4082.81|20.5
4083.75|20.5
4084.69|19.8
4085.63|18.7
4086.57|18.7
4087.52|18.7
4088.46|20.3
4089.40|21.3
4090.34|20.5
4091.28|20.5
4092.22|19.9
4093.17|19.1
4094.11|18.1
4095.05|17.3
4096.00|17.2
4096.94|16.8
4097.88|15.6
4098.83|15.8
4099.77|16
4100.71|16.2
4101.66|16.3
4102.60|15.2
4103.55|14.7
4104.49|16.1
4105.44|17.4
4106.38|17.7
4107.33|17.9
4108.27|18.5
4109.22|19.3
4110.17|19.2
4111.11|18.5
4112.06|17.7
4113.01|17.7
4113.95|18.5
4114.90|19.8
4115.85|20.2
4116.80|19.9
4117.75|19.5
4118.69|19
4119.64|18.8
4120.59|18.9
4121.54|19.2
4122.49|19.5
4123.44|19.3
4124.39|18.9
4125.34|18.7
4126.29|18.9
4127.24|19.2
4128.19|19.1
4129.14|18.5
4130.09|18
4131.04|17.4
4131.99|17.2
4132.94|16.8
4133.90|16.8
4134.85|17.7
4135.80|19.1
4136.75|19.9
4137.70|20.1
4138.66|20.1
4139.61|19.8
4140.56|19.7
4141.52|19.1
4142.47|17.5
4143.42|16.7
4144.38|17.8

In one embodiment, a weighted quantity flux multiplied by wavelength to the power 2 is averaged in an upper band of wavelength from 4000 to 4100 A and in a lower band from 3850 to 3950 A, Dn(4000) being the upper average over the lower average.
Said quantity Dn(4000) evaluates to 1.7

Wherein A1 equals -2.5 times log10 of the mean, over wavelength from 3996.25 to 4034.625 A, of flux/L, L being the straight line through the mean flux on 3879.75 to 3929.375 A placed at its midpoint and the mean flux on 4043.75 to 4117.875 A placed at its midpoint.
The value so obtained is -0.176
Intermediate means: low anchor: 13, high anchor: 18.6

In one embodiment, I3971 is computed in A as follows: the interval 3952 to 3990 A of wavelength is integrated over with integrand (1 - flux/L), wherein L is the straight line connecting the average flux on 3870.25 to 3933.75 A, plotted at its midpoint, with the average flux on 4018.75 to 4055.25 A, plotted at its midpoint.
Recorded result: 6.9 A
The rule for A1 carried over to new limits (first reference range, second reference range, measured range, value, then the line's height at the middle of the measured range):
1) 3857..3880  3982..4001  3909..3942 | 0.281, 14.7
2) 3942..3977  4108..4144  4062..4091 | -0.151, 16.7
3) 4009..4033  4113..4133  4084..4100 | 0.039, 19.2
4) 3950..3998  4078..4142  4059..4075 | -0.103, 17.1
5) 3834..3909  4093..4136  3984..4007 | -0.193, 15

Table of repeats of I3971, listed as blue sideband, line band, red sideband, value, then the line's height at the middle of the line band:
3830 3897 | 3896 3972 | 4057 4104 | 9.31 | 13.7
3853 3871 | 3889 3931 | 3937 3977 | -3.86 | 12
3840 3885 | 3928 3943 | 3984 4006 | 6.89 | 15.2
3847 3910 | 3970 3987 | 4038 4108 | 2.16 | 15.6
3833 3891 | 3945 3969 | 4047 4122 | 3.02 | 14.5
